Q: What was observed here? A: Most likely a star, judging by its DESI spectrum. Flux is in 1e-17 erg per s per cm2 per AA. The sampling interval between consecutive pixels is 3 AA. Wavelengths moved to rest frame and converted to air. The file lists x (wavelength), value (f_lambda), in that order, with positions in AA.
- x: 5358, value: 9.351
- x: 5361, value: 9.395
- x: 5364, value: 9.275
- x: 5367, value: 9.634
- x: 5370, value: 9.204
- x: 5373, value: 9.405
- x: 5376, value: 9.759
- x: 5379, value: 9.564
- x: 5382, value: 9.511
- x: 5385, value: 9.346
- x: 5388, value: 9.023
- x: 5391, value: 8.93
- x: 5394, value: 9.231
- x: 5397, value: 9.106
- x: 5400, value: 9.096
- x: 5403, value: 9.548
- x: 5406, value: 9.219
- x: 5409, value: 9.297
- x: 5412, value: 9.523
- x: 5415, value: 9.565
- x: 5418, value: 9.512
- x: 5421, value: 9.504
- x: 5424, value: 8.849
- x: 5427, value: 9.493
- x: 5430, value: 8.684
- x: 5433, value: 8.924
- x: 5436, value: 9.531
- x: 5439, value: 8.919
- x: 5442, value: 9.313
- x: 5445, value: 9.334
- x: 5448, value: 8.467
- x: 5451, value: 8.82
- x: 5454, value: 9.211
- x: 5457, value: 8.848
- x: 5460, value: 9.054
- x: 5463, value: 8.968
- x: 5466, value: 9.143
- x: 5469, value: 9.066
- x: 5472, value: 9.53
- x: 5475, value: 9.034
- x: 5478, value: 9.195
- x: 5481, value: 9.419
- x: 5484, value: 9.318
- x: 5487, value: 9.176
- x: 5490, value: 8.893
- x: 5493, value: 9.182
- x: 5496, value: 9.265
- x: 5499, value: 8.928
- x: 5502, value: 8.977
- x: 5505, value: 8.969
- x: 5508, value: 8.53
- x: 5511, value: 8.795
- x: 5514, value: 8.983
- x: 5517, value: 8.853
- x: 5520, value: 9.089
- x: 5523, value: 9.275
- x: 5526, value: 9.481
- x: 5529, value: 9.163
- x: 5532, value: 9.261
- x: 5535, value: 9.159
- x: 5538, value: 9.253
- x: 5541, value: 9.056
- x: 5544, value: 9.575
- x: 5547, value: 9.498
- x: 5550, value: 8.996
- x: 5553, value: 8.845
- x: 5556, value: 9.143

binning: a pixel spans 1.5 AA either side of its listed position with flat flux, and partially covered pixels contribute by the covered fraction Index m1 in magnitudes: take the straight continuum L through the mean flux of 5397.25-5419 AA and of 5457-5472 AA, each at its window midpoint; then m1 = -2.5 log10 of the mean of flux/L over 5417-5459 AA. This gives 0.01 mag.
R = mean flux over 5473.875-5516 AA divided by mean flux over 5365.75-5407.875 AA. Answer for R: 0.97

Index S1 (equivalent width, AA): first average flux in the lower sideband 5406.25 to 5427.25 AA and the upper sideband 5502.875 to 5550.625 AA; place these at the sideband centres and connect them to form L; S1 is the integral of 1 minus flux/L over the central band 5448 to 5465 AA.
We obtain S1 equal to 0.6 AA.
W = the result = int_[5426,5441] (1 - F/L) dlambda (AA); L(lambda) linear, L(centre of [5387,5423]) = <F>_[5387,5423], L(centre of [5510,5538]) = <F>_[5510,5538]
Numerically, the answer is 0.24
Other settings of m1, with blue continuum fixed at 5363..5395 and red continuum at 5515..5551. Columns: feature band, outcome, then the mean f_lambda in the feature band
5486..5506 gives 0.02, 9.05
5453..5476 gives 0.02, 9.11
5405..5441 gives 0.01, 9.25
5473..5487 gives 0.00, 9.24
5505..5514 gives 0.06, 8.77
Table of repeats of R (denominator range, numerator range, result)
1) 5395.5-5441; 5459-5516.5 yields 0.98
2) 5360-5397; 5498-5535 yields 0.97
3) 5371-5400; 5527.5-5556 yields 0.99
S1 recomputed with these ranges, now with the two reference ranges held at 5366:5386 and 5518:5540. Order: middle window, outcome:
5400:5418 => 0.0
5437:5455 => 0.7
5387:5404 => 0.6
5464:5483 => 0.2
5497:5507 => 0.3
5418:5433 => 0.4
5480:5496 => 0.2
